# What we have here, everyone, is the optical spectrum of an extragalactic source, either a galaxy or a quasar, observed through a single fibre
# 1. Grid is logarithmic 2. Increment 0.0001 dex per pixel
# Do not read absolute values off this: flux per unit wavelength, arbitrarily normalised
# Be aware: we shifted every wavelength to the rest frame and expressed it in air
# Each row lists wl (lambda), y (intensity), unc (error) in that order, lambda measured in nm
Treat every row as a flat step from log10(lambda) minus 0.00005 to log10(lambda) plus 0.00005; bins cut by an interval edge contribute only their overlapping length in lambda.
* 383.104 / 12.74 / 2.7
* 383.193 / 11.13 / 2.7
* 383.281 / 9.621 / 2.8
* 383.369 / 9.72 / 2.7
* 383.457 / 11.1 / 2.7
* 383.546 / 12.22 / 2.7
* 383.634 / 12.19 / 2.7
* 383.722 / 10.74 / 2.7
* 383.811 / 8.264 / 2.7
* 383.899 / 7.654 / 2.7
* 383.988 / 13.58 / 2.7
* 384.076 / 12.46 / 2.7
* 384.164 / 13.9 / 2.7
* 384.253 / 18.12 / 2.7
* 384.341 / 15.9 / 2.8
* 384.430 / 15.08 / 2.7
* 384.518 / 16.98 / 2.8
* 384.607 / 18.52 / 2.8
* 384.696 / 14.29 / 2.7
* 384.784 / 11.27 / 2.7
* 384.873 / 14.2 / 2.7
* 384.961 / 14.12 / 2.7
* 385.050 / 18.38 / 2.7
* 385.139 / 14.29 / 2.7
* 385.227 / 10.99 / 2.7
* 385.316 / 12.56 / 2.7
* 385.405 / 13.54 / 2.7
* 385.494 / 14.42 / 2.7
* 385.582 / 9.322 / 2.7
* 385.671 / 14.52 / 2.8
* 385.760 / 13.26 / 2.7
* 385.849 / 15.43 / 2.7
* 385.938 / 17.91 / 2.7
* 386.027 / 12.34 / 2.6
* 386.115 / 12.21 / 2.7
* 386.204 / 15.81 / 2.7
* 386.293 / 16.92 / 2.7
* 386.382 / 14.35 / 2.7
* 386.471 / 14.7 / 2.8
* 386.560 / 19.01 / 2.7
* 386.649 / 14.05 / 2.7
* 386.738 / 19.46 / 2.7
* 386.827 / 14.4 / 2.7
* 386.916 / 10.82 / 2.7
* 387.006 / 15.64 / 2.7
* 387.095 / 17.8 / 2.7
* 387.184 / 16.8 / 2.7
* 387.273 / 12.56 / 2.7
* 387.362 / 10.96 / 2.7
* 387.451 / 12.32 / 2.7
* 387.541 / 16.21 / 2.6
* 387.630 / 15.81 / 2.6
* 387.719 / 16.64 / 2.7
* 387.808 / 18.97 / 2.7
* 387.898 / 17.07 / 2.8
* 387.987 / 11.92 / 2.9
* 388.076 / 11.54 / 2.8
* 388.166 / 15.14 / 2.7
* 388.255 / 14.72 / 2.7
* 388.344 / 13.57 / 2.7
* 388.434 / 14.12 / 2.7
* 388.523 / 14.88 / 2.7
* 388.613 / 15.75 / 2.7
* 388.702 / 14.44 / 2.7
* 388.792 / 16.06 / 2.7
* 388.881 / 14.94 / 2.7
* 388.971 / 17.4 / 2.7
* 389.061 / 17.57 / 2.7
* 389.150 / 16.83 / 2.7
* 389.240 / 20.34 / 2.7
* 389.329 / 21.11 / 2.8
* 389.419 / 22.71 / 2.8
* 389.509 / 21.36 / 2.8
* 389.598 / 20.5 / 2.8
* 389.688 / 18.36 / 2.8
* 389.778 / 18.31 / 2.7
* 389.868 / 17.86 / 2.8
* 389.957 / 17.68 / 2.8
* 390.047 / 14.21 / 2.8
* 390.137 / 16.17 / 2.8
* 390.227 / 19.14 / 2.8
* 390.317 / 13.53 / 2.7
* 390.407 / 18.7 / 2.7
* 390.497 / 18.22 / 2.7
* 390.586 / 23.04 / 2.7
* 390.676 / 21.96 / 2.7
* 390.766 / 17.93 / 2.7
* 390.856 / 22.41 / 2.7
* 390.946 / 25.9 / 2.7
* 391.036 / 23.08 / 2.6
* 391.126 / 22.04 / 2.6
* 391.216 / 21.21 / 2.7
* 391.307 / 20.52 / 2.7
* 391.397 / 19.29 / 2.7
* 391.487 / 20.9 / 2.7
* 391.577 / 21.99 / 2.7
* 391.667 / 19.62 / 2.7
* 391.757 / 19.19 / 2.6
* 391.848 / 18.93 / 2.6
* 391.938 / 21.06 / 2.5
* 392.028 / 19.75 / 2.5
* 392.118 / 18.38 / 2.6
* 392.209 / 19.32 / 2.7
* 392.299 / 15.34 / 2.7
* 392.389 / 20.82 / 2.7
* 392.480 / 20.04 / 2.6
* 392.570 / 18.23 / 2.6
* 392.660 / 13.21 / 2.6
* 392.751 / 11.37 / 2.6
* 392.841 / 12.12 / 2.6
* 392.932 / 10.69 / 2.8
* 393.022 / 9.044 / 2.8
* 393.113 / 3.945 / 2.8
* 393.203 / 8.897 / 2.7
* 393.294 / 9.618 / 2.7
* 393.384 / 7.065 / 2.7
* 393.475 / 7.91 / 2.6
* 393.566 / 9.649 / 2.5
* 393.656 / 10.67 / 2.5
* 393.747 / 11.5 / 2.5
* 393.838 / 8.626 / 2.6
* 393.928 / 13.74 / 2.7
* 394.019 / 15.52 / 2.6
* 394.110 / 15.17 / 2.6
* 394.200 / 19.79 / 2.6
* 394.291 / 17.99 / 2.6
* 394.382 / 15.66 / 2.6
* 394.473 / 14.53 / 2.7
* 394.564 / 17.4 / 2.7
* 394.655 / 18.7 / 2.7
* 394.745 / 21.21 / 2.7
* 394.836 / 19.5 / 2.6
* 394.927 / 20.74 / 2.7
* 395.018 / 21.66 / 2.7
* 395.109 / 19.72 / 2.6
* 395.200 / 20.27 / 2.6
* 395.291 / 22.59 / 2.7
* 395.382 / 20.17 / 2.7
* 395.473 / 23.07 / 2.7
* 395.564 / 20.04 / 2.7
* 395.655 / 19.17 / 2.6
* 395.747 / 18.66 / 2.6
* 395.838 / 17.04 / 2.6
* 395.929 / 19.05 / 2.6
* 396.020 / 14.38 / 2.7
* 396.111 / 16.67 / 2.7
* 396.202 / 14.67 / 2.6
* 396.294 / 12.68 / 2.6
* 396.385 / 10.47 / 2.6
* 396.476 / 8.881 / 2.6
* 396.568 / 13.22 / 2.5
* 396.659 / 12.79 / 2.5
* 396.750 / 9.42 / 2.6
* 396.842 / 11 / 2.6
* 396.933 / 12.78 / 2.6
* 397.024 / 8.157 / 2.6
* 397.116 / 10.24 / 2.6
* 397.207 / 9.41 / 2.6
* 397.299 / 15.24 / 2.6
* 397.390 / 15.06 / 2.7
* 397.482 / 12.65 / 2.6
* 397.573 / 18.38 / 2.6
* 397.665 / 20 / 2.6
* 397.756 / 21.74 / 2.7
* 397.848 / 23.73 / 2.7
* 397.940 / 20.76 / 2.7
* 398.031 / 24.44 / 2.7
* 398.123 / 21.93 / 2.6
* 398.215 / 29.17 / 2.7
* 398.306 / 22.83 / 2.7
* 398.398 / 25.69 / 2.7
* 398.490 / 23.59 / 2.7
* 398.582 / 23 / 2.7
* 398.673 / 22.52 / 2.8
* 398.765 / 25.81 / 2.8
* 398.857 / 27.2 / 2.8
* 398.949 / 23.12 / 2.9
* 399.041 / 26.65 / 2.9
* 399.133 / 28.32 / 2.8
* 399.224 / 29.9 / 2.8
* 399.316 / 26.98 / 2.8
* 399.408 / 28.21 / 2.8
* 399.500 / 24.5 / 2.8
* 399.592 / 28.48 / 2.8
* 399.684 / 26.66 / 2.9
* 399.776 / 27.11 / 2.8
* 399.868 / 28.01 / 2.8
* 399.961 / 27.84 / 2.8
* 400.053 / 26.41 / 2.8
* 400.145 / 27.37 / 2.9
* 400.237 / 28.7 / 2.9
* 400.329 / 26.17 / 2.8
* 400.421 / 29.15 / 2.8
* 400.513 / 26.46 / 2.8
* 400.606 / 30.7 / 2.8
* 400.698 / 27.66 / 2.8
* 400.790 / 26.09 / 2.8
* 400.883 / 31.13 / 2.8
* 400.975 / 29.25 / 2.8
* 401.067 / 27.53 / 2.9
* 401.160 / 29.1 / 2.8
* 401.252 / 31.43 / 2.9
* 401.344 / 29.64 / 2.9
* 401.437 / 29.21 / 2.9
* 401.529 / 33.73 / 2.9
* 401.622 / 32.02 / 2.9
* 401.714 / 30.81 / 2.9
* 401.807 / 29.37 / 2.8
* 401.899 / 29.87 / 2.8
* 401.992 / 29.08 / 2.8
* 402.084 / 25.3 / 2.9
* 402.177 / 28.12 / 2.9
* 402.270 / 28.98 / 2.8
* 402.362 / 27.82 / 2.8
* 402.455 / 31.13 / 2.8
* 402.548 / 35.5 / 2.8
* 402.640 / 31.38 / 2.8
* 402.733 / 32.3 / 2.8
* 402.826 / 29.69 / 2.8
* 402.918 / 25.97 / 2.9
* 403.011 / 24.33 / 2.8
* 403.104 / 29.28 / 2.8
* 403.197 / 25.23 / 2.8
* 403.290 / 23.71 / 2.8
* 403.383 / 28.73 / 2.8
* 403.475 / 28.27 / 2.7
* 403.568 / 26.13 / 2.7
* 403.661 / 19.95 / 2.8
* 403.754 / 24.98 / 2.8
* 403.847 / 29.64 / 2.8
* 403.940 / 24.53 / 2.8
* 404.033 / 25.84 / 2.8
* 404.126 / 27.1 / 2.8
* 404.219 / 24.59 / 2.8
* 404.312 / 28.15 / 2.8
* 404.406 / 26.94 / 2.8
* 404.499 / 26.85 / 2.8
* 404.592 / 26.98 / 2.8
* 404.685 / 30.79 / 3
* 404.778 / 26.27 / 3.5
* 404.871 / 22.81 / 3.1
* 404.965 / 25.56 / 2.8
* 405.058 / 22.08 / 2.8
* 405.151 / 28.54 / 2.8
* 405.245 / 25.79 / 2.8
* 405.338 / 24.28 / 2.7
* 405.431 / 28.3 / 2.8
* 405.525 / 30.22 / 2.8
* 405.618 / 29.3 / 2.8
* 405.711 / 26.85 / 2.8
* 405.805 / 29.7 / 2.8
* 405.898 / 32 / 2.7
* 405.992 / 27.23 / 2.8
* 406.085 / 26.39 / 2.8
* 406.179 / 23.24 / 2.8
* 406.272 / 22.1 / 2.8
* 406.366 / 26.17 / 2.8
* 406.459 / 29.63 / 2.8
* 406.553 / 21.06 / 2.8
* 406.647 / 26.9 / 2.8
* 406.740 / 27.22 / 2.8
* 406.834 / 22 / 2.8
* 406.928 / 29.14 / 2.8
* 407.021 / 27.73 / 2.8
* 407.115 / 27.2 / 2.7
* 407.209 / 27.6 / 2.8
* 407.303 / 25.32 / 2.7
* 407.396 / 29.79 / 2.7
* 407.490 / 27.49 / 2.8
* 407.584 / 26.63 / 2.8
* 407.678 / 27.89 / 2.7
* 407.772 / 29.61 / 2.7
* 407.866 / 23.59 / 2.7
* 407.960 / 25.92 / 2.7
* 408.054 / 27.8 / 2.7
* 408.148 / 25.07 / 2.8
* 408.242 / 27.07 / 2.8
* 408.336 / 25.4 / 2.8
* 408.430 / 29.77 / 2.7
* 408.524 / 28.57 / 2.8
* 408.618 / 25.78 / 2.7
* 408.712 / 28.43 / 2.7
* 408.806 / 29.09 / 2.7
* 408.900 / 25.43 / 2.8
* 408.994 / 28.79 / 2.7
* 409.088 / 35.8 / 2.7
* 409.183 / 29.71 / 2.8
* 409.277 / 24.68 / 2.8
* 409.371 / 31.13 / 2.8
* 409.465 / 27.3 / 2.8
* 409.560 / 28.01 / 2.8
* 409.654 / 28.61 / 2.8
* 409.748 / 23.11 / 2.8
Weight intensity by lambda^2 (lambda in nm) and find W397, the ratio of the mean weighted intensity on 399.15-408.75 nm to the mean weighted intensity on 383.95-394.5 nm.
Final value 1.87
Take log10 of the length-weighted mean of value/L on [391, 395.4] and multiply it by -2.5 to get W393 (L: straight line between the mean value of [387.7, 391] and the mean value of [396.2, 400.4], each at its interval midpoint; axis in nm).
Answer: 0.16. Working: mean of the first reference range 17.6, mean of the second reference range 21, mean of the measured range 16.5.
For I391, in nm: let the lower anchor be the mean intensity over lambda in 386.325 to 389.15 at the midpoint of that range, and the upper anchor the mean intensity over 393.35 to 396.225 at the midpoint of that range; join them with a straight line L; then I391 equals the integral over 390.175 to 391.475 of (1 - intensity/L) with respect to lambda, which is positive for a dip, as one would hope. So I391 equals -0.38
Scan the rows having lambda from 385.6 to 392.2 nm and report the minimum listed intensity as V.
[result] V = 10.82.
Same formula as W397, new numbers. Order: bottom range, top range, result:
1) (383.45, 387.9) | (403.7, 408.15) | 2.06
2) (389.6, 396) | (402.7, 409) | 1.66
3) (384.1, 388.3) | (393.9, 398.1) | 1.19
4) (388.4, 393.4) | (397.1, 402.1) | 1.53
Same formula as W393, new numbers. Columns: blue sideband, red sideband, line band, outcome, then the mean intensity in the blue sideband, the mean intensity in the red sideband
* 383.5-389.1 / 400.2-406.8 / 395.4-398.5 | 0.32 mag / 14.5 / 27.7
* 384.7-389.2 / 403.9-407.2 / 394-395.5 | 0.04 mag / 14.8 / 26.6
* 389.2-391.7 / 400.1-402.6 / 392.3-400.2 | 0.36 mag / 19.9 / 29.3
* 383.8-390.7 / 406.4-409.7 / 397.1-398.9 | 0.05 mag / 15.6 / 27.5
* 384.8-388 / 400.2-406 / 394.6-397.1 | 0.32 mag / 14.7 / 28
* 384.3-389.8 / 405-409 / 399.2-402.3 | -0.22 mag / 15.5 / 26.9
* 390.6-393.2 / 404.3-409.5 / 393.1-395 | 0.36 mag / 18.1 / 27.2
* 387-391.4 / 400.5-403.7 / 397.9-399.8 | 0.02 mag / 17.5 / 28.8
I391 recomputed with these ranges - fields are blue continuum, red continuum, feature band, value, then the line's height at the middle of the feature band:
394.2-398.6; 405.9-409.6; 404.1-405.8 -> -0.14 nm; 24.8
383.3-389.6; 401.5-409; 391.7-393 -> 0.12 nm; 18.7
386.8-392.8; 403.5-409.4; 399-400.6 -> -0.30 nm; 23.2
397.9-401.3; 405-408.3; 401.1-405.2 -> -0.17 nm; 26.8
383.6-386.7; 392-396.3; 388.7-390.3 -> -0.34 nm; 14.9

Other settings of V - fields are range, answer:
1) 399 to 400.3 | 24.5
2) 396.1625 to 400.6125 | 8.157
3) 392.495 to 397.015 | 3.945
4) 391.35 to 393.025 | 9.044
